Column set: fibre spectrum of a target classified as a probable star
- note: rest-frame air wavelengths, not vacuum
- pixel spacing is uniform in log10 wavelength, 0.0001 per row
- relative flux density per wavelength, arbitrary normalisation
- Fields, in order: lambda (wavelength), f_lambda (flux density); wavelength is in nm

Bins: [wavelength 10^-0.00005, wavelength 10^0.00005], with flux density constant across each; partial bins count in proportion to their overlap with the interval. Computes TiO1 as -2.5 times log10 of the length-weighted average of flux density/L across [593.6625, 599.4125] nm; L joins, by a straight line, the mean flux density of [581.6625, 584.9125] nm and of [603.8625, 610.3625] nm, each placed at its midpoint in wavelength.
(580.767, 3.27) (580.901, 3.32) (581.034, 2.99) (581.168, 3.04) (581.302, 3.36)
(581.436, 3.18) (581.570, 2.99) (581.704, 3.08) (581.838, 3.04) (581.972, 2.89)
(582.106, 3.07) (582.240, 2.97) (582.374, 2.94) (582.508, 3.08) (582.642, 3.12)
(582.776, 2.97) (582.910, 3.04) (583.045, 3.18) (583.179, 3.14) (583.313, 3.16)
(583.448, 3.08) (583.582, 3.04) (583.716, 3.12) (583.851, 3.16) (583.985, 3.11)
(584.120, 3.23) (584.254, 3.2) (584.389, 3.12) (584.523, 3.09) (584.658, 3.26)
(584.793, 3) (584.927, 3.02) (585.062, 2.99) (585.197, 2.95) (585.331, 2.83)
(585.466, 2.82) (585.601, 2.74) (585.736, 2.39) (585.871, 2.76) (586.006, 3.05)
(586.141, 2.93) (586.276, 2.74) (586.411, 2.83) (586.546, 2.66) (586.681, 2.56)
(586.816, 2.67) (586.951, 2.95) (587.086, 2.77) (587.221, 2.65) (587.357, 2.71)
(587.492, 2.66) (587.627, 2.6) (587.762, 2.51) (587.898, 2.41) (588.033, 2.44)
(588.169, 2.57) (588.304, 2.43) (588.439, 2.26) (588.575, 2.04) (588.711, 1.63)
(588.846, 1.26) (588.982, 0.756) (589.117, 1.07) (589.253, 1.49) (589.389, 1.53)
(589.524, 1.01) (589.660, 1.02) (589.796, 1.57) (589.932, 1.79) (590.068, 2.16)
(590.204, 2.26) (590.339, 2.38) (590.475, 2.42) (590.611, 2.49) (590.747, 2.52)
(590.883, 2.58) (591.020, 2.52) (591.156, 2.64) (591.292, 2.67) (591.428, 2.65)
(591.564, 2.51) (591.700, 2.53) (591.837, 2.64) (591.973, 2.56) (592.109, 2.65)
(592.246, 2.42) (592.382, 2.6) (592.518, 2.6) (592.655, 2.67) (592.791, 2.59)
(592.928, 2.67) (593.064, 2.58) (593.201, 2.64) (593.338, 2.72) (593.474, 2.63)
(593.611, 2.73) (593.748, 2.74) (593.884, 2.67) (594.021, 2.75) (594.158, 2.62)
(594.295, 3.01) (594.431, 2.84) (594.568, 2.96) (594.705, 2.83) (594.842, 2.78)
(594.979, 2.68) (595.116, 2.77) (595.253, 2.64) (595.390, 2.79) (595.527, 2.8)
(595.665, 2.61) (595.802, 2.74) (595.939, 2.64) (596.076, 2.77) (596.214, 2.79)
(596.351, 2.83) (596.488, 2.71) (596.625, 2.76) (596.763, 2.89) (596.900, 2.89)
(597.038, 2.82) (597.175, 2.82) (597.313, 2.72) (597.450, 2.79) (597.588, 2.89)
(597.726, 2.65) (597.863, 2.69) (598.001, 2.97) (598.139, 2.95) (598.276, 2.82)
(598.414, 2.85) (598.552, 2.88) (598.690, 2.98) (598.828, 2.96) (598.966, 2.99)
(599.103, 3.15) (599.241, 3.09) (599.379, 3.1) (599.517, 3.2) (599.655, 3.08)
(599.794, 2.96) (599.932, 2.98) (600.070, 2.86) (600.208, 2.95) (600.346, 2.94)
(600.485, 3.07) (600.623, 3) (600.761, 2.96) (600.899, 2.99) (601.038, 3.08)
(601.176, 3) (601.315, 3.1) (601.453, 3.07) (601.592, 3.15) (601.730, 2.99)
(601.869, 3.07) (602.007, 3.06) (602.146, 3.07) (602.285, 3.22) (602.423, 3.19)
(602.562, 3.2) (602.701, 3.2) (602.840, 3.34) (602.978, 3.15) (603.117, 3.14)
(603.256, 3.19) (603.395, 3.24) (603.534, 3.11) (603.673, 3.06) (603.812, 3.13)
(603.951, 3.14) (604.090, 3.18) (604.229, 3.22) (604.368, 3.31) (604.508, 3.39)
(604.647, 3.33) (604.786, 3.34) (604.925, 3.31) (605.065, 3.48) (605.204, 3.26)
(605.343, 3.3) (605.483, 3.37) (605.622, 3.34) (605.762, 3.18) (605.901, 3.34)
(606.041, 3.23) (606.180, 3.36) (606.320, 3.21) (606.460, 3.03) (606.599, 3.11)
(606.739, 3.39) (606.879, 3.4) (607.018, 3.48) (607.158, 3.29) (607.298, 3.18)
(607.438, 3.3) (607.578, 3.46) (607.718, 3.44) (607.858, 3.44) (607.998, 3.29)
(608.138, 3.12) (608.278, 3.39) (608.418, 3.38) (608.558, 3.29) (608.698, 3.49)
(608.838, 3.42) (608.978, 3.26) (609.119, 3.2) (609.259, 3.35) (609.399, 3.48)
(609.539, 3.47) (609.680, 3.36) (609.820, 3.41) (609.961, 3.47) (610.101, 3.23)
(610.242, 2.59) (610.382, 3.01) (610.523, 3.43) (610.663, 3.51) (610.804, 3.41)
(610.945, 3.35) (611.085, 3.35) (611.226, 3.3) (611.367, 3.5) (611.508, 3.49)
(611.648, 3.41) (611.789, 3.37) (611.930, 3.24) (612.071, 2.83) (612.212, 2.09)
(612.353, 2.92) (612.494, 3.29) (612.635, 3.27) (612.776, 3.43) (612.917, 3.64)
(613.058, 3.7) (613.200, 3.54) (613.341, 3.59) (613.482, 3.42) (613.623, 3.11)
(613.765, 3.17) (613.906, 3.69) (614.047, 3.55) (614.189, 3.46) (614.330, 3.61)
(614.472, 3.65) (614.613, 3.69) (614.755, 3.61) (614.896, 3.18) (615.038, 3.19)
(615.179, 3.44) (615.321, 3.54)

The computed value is 0.138 mag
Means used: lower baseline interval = 3.09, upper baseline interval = 3.3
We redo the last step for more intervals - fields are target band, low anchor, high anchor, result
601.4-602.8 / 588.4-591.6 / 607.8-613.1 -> -0.14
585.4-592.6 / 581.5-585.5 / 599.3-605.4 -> 0.30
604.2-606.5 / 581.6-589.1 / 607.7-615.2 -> -0.03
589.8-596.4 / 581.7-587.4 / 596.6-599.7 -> 0.12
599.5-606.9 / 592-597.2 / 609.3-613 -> -0.06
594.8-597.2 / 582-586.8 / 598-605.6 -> 0.11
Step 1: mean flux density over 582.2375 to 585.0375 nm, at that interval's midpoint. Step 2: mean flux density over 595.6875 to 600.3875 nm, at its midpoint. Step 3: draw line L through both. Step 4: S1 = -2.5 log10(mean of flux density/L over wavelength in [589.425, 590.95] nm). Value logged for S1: 0.43 mag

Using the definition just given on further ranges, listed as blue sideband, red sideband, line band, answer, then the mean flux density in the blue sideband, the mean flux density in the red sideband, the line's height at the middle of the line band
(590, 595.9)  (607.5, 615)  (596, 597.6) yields -0.01 mag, 2.63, 3.35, 2.78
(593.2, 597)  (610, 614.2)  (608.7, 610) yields -0.06 mag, 2.76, 3.3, 3.21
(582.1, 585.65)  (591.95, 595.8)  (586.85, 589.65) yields 0.37 mag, 3.05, 2.7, 2.9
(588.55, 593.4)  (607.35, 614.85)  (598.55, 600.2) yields -0.13 mag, 2.19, 3.35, 2.67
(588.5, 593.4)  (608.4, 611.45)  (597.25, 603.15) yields -0.10 mag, 2.19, 3.33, 2.75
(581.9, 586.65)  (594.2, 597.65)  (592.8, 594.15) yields 0.06 mag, 2.99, 2.79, 2.83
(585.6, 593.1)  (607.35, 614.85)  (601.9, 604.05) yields -0.07 mag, 2.35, 3.35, 2.97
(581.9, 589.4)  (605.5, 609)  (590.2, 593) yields 0.12 mag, 2.7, 3.31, 2.87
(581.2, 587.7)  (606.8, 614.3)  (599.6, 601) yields 0.07 mag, 2.96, 3.33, 3.18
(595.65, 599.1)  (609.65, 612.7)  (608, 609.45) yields -0.06 mag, 2.83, 3.22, 3.15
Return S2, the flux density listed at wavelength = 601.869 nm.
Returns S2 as 3.07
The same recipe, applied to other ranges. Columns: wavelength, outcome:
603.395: 3.24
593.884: 2.67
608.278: 3.39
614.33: 3.61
